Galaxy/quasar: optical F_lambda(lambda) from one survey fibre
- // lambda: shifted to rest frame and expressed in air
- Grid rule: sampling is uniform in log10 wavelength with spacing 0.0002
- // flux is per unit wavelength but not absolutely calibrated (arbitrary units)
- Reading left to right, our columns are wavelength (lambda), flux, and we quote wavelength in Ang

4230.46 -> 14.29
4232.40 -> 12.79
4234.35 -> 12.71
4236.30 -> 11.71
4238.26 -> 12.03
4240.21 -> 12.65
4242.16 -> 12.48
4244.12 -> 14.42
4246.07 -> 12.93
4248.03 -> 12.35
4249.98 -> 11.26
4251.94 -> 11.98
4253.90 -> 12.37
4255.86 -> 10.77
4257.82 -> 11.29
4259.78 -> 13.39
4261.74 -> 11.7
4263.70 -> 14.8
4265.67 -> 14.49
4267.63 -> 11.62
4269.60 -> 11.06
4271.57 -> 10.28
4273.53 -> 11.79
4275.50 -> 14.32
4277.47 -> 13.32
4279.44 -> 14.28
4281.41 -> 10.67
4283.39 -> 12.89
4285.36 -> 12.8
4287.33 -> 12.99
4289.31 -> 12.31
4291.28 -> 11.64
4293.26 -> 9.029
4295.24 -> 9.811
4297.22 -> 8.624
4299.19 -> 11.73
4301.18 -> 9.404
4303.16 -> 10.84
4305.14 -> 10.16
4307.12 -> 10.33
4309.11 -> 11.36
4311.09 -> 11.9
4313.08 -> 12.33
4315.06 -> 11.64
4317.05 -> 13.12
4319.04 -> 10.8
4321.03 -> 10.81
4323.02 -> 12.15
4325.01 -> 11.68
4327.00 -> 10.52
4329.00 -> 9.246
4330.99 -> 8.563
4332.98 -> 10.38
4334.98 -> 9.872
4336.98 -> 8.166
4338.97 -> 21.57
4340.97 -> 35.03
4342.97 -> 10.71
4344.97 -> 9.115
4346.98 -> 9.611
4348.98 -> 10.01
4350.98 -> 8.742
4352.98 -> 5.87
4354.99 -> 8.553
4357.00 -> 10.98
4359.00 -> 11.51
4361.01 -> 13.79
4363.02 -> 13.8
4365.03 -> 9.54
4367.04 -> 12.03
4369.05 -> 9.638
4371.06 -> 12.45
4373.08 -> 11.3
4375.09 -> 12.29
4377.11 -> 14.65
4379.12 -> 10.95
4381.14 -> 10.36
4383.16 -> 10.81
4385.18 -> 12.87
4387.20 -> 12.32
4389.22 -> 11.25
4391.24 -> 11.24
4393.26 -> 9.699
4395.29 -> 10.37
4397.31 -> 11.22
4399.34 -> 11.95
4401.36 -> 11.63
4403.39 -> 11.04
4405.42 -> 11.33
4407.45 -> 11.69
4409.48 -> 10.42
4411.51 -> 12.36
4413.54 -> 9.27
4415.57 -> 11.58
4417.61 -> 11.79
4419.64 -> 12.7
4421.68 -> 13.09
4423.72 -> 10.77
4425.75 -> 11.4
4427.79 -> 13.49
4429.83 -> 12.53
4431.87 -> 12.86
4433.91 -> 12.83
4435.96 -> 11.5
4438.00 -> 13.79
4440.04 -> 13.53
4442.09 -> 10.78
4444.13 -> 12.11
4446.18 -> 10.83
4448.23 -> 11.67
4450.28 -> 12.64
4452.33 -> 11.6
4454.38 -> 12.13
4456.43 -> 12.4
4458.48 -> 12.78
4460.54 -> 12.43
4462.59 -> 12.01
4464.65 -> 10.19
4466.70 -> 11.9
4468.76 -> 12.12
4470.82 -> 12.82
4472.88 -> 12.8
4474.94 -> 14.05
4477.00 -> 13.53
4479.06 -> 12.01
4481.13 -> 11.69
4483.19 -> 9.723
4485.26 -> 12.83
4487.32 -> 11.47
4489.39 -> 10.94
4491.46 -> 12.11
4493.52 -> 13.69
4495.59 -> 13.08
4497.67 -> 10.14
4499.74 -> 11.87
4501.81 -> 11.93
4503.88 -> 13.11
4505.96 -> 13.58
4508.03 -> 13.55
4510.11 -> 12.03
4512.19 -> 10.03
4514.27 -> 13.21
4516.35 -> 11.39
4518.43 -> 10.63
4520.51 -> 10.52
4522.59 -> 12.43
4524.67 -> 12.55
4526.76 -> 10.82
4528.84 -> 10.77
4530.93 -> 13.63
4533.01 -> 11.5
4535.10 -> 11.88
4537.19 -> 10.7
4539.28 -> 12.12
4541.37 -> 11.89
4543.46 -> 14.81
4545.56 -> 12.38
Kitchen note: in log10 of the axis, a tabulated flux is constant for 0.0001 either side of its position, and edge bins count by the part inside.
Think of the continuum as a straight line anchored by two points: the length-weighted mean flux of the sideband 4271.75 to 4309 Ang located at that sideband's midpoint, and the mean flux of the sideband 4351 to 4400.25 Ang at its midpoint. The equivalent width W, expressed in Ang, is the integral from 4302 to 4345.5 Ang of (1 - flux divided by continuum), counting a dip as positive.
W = -3.71 Ang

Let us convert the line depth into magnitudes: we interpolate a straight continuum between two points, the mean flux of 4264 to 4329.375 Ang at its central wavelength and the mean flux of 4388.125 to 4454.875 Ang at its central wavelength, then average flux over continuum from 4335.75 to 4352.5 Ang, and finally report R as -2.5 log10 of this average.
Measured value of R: -0.19 mag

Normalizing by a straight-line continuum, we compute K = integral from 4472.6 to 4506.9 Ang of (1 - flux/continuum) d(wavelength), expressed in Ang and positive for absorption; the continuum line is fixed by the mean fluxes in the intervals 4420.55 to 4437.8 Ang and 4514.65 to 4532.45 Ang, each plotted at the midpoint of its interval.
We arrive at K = -0.97 Ang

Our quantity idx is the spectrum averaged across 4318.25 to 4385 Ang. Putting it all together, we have 11.7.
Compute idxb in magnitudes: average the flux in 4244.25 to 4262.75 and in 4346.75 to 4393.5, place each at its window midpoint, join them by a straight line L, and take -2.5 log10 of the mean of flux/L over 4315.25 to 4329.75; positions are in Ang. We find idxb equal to 0.02 mag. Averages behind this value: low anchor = 12.1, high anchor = 11.1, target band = 11.2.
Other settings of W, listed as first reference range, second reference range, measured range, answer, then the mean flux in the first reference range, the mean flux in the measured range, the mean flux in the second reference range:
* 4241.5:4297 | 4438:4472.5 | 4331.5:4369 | 0.2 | 12.2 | 12.1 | 12.1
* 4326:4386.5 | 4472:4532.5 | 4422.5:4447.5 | -0.6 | 11.8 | 12.2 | 12.1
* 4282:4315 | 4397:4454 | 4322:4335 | 1.1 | 11.1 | 10.4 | 11.9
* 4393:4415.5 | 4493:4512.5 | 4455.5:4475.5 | -0.8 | 11.1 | 12.3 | 12.3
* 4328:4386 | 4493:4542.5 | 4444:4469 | 0.0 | 11.8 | 11.9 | 11.9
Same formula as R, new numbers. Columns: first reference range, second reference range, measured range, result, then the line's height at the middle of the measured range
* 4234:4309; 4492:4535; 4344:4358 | 0.31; 11.9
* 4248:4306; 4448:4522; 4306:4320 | 0.02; 11.8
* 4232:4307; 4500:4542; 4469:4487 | -0.04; 11.9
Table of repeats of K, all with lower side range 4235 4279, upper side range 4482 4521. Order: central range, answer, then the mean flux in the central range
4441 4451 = 0.36 Ang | 11.6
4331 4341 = -1.77 Ang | 14.4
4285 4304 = 2.31 Ang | 10.9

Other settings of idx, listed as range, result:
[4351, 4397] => 11.1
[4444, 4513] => 12.1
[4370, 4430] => 11.6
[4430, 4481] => 12.3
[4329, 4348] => 13.4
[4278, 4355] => 11.6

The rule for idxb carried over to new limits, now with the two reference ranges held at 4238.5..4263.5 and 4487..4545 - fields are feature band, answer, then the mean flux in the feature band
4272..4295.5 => 0.013 mag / 12.2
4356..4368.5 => 0.033 mag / 11.9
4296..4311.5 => 0.174 mag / 10.5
